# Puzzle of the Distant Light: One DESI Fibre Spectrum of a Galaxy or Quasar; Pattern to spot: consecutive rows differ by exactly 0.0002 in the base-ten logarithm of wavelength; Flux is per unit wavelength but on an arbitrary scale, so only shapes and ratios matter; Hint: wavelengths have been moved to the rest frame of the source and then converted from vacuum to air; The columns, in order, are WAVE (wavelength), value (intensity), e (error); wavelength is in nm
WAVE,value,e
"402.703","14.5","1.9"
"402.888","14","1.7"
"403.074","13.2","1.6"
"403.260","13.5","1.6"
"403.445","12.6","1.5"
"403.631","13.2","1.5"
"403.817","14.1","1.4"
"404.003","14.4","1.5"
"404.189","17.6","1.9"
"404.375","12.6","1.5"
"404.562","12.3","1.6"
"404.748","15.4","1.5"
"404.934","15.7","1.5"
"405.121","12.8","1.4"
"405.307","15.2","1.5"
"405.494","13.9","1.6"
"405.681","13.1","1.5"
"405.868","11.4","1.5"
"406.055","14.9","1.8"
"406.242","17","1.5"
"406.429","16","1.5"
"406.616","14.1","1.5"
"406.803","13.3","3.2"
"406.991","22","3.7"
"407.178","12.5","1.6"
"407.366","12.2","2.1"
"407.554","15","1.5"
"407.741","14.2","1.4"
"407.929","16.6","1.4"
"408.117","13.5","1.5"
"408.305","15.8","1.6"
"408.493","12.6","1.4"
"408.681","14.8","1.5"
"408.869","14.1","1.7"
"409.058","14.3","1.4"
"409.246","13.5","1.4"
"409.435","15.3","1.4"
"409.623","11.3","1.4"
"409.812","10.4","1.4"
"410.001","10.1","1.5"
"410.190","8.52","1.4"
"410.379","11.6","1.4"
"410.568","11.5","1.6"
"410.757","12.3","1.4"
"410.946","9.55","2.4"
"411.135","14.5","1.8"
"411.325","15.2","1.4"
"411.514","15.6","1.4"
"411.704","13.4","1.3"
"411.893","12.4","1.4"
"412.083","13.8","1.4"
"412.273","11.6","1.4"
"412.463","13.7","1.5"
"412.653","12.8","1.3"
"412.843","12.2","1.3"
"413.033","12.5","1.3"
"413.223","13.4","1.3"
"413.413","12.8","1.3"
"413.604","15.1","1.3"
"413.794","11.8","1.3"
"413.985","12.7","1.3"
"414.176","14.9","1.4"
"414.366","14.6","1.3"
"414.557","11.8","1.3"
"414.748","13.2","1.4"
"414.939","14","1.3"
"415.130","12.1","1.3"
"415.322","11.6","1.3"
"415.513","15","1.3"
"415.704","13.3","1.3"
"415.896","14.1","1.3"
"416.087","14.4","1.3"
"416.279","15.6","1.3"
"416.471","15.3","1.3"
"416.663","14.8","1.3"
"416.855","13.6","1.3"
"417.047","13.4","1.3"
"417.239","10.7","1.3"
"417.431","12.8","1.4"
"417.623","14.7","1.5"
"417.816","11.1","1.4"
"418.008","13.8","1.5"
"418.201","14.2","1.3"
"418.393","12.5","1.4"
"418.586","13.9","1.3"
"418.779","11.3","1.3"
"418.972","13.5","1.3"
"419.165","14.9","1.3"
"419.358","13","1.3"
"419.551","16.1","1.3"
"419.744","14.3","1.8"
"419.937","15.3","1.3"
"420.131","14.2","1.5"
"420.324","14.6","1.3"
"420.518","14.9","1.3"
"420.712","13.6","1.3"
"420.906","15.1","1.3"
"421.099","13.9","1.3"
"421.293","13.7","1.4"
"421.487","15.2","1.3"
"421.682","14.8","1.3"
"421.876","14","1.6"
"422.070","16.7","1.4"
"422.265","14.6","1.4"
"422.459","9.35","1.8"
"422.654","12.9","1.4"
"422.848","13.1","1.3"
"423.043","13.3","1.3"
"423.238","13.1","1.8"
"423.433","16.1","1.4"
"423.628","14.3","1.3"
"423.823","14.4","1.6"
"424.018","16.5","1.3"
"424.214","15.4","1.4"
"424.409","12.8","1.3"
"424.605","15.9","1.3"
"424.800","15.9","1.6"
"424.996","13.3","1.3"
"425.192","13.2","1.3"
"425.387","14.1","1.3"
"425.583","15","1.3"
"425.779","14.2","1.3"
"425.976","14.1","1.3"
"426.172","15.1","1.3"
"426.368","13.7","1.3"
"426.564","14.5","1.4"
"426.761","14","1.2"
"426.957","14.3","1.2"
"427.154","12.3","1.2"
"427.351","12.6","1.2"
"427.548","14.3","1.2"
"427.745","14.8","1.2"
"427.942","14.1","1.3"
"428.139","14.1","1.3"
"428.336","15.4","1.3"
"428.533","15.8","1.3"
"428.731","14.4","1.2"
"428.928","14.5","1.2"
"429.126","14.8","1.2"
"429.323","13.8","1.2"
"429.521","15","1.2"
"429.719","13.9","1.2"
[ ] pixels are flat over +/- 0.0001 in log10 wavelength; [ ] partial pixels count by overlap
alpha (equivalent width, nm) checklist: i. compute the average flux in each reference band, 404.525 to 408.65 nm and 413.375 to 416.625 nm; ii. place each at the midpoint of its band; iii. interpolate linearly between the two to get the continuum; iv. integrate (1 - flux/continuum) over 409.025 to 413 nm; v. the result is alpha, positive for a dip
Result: 0.44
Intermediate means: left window 14.6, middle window 12.5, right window 13.7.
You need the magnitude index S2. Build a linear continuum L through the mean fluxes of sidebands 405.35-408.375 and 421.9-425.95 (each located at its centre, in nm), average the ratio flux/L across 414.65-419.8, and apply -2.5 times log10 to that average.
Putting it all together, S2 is 0.06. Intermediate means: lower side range 14.7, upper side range 14.2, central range 13.6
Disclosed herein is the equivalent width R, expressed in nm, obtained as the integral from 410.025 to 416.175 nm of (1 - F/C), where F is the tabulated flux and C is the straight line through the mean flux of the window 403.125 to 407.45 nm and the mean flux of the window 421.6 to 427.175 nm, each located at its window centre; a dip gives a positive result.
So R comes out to 0.56 nm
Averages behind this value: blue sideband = 14.3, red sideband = 14.2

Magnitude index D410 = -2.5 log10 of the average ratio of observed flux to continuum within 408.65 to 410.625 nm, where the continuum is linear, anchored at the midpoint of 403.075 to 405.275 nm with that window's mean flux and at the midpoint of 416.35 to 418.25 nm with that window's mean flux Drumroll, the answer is 0.13 mag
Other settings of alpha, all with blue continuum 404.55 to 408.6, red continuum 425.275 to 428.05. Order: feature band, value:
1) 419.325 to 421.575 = -0.048 nm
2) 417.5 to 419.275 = 0.120 nm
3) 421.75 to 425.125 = -0.014 nm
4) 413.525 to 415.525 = 0.155 nm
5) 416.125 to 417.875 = 0.083 nm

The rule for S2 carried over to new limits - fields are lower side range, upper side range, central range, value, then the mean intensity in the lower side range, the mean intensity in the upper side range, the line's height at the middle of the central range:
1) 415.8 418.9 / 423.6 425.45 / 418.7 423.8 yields 0.00 mag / 13.5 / 14.6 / 14.1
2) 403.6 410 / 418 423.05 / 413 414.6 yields 0.06 mag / 14.2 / 14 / 14.1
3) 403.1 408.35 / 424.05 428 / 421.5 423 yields 0.04 mag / 14.4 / 14.2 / 14.3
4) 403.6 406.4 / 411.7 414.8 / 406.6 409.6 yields -0.05 mag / 14.3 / 13.1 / 13.8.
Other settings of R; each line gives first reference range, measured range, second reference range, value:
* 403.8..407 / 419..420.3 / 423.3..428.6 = -0.008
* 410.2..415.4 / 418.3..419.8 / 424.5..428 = -0.018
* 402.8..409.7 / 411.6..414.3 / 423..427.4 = 0.223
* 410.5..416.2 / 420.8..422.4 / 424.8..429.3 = -0.091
